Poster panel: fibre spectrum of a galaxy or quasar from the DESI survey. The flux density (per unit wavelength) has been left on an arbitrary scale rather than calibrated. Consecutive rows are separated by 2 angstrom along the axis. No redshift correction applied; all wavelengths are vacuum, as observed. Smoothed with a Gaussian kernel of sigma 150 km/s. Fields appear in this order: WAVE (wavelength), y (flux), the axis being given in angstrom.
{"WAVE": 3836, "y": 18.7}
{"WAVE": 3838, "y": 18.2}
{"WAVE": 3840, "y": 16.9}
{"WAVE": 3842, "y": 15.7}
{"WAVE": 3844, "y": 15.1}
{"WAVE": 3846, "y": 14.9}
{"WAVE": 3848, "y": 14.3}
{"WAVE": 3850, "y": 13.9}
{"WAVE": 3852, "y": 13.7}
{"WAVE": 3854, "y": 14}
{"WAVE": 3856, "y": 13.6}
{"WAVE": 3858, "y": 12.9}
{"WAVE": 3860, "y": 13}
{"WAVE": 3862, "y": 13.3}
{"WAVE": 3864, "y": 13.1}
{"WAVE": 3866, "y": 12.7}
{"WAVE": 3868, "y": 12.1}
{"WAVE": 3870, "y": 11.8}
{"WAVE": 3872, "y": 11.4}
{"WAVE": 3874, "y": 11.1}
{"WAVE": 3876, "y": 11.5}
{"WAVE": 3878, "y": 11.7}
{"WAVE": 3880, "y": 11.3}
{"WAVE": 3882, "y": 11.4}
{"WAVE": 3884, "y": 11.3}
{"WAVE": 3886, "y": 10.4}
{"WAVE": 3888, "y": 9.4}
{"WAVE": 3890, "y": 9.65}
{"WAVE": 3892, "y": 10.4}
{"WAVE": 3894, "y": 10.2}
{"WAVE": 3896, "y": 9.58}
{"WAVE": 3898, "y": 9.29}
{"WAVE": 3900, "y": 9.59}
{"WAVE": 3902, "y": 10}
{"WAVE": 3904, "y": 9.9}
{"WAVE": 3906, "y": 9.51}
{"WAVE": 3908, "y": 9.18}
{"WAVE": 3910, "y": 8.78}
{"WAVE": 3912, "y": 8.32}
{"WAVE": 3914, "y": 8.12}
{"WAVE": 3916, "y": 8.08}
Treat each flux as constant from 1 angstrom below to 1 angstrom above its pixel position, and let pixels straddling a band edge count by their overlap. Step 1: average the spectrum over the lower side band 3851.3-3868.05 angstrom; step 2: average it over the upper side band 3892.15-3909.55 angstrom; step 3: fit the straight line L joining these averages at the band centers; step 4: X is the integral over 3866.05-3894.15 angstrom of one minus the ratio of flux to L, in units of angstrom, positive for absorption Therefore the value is 1.0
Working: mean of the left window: 13.2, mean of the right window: 9.66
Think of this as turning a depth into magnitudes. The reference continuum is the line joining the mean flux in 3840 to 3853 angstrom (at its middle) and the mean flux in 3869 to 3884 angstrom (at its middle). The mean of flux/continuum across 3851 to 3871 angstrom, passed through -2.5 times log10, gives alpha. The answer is 0.01 mag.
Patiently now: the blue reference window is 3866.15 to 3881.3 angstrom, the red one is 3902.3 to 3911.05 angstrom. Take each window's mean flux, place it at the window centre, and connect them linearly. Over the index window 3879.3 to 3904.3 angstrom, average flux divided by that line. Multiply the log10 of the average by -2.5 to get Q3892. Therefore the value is 0.023 mag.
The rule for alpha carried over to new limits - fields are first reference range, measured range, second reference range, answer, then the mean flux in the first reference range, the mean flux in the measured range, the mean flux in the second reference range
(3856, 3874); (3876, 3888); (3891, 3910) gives 0.01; 12.5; 11.1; 9.69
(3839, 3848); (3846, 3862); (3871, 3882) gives 0.04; 15.5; 13.7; 11.4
